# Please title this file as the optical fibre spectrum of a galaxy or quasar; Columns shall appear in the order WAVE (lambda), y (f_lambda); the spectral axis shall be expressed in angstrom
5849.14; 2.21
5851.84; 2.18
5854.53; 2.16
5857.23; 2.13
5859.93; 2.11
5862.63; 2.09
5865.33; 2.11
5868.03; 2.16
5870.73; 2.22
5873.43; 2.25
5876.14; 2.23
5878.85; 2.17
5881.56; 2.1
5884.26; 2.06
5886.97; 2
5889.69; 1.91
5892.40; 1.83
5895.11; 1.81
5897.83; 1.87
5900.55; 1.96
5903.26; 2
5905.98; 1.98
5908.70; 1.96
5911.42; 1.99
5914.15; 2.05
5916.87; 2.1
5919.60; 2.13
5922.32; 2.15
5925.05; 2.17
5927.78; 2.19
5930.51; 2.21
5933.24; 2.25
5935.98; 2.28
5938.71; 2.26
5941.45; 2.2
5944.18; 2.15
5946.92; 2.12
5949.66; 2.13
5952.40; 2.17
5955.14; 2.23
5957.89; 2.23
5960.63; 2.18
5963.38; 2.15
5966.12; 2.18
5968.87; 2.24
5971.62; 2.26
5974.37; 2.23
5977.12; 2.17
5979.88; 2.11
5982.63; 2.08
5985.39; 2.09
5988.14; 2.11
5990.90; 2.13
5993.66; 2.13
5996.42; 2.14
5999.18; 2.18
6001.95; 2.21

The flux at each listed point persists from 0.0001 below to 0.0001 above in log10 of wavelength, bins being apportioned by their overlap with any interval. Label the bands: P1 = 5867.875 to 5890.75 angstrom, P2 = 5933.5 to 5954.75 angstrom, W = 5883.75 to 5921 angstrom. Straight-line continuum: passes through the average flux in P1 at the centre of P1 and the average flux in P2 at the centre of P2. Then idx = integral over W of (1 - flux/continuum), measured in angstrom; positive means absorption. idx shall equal 3.0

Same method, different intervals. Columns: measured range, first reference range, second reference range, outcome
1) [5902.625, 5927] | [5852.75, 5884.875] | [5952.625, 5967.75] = 1.2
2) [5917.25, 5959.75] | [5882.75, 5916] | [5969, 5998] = -3.0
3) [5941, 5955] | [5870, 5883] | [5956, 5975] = 0.3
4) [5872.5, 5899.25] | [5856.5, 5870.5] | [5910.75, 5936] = 1.5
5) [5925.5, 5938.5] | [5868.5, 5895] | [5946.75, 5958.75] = -0.5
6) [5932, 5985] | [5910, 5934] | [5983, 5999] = -1.5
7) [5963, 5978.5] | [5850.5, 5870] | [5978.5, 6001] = -0.6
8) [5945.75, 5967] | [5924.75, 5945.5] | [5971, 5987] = 0.1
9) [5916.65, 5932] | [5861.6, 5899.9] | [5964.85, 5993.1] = -0.5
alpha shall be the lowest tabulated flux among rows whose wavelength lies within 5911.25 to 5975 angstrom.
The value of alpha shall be 1.99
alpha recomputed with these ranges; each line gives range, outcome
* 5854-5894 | 1.83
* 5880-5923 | 1.81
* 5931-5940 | 2.25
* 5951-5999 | 2.08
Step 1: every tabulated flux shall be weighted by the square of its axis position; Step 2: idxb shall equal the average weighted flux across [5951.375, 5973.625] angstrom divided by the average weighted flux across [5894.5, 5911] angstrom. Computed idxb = 1.16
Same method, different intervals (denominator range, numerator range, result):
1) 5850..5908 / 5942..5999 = 1.08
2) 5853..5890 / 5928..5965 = 1.06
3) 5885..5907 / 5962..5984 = 1.16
